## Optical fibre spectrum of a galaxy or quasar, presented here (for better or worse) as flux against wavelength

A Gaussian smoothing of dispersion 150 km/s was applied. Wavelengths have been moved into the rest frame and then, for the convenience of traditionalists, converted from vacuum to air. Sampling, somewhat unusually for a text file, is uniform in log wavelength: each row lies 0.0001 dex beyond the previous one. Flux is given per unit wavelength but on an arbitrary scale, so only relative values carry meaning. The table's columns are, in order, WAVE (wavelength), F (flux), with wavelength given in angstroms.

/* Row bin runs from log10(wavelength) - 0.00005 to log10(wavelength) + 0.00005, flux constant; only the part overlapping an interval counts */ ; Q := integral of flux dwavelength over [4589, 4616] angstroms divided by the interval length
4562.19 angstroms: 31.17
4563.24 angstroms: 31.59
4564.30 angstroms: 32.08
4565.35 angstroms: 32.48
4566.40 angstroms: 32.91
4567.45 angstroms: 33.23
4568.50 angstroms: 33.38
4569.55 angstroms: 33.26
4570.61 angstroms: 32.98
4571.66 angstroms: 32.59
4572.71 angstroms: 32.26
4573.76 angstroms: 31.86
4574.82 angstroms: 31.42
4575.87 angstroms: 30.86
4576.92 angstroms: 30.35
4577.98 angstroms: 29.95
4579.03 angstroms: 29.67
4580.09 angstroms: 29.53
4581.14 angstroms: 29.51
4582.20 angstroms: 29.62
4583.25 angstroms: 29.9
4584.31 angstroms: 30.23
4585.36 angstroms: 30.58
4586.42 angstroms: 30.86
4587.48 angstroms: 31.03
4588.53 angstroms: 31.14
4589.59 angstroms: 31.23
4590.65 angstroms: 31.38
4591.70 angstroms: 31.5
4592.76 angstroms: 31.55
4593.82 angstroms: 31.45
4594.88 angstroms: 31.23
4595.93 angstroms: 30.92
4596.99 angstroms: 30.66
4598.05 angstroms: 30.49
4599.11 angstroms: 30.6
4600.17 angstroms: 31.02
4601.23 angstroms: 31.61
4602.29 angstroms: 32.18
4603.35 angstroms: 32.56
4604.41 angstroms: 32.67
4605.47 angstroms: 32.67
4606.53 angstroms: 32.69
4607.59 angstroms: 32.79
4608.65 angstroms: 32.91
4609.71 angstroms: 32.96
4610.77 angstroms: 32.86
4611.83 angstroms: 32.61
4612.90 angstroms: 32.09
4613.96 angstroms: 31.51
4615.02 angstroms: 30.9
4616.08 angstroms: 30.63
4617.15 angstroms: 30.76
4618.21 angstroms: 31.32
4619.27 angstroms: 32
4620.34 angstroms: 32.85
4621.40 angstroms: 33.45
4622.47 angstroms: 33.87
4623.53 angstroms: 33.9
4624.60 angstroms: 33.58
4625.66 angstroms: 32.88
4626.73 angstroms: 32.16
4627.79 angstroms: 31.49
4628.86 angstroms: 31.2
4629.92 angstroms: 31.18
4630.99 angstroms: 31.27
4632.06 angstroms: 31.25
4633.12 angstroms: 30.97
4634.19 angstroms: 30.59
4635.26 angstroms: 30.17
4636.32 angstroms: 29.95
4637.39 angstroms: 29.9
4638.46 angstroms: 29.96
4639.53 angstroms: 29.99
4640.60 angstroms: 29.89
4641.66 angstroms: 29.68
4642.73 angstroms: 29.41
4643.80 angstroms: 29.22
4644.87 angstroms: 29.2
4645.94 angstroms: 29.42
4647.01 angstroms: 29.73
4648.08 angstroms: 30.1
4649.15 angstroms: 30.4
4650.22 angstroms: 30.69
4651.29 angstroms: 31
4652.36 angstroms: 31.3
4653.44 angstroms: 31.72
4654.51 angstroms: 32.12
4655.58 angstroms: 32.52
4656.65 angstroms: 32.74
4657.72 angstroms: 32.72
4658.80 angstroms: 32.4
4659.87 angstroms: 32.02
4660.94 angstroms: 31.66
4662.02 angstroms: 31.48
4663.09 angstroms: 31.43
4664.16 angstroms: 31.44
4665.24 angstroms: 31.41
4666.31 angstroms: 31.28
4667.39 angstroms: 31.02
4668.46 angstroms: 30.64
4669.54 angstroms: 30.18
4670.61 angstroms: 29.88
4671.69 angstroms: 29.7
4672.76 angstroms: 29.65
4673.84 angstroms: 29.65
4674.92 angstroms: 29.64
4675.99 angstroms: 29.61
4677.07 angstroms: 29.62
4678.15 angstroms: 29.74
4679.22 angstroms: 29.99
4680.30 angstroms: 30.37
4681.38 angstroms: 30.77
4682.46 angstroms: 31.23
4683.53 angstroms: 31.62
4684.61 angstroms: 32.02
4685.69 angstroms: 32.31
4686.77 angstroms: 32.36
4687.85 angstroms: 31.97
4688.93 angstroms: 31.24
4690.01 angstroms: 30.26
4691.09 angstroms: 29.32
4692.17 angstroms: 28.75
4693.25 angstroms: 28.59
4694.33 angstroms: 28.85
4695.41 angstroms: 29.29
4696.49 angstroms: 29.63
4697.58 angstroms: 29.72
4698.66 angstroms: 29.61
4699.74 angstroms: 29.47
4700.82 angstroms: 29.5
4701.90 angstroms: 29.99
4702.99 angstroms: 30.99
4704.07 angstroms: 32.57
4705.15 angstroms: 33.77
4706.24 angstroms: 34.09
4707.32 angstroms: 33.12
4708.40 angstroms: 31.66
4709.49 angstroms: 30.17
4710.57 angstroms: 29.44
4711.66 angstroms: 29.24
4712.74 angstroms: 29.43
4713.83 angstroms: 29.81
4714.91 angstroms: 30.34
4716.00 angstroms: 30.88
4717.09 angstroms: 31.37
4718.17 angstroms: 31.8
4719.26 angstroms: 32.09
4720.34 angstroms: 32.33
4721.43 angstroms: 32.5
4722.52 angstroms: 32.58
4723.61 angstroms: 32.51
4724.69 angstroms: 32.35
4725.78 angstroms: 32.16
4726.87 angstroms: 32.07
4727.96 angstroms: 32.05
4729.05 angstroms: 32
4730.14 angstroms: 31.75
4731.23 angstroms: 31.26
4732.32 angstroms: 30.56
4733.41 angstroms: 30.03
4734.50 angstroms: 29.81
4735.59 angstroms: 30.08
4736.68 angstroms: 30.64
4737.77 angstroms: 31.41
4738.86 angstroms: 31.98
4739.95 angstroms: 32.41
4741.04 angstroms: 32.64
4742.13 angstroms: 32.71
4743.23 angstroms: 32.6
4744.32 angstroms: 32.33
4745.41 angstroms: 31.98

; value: 31.8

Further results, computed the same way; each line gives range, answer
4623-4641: 31.2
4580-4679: 31.2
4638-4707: 30.7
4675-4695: 30.5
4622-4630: 32.6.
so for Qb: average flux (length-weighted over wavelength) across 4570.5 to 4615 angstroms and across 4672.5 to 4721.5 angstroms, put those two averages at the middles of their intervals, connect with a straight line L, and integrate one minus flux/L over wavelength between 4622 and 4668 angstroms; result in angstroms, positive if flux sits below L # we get -0.2 angstroms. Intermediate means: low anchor 31.4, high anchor 30.6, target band 31.2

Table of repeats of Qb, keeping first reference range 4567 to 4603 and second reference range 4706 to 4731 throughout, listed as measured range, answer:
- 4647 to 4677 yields 0.4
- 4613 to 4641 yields -0.2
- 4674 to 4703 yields 1.1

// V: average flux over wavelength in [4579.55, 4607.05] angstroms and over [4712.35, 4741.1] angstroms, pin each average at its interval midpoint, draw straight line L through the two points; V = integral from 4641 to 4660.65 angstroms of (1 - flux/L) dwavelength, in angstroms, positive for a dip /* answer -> 0.2 angstroms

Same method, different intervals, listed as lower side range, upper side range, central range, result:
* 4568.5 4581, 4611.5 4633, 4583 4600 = 0.4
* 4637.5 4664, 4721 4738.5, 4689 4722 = 0.7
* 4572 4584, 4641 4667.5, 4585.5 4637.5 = -1.7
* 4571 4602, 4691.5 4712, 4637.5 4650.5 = 0.4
